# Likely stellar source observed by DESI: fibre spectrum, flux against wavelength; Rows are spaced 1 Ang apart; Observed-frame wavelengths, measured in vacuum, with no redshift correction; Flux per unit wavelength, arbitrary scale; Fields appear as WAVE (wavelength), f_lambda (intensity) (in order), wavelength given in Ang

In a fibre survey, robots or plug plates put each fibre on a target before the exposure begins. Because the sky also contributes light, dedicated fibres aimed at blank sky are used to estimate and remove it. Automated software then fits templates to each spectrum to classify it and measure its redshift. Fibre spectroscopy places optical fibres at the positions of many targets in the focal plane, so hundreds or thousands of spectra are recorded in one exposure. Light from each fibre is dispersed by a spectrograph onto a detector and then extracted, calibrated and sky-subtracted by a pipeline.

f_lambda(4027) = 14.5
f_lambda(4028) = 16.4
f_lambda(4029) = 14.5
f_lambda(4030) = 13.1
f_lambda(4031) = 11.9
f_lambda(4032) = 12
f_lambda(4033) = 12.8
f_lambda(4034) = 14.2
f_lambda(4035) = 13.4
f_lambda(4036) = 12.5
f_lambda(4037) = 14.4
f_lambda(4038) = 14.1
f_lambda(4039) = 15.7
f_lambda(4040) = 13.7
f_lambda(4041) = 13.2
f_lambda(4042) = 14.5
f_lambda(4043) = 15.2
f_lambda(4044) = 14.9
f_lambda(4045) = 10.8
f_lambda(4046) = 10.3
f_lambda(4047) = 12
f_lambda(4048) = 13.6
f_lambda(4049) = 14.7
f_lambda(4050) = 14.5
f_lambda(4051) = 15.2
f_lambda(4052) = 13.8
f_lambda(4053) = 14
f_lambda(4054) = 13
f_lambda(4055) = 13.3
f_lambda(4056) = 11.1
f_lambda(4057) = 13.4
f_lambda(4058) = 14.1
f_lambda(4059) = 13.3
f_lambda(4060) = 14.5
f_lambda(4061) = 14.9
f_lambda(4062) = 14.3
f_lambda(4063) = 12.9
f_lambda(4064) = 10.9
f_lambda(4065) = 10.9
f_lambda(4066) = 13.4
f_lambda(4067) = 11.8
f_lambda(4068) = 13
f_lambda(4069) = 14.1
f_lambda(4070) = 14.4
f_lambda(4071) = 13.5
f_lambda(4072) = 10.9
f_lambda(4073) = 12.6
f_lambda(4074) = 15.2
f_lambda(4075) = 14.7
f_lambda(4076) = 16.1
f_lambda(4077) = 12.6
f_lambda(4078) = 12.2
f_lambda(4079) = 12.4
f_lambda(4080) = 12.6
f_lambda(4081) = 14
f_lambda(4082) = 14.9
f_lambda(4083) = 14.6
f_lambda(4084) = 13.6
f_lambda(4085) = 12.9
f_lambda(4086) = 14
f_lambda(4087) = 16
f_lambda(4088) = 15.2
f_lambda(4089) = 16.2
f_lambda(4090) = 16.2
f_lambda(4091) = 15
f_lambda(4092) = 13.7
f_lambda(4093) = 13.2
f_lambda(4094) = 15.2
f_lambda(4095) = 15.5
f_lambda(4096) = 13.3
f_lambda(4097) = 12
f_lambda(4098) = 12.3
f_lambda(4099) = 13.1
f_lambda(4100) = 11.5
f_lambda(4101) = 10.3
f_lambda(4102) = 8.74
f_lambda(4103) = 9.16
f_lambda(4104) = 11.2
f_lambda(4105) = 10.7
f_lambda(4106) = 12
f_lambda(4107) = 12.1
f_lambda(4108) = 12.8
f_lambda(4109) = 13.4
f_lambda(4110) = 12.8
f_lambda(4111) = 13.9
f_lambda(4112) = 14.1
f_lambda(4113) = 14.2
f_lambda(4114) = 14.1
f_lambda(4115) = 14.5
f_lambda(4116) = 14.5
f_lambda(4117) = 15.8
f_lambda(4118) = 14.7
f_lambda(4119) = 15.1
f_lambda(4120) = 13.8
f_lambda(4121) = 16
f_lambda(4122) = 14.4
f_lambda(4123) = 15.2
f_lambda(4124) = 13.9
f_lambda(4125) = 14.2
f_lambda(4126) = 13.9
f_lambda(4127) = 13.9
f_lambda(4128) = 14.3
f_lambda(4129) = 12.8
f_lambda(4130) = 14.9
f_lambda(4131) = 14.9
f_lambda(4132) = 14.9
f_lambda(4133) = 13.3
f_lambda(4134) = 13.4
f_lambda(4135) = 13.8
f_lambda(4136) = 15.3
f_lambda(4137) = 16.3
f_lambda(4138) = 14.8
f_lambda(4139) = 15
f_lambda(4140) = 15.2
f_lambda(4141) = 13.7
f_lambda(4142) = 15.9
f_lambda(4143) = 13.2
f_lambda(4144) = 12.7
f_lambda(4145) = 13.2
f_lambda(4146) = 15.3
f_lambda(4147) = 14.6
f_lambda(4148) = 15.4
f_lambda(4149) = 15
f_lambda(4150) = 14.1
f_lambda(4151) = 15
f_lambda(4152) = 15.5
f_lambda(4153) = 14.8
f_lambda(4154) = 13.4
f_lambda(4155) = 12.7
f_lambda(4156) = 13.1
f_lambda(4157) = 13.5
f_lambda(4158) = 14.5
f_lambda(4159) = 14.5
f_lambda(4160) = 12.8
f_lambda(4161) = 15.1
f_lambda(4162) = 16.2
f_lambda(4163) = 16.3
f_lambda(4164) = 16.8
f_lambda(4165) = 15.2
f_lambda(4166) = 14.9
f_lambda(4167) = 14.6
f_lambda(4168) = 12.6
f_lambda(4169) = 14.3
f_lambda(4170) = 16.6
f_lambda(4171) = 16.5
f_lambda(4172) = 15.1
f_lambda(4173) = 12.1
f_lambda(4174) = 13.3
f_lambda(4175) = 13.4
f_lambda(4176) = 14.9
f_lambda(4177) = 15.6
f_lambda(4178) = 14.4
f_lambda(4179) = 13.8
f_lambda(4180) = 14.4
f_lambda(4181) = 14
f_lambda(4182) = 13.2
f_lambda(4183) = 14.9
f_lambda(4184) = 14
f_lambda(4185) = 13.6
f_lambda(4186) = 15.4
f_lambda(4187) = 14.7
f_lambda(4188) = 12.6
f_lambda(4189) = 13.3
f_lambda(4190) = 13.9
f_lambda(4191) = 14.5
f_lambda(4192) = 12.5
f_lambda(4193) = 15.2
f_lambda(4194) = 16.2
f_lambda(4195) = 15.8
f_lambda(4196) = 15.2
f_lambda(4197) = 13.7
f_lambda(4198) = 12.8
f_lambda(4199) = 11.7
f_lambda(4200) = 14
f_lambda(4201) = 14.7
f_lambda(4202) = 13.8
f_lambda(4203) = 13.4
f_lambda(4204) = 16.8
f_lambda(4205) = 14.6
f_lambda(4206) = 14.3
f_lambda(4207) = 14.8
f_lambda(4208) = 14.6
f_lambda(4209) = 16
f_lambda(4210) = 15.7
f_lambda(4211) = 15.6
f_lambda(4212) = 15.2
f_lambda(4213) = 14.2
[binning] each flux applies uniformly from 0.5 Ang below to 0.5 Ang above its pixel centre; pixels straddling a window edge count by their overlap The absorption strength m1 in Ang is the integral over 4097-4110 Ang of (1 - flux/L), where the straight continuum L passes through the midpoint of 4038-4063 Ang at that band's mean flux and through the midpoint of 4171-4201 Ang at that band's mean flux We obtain 2.2 Ang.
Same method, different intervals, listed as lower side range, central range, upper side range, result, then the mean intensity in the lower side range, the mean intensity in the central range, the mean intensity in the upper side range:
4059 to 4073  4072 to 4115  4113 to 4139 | 1.2 Ang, 13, 13.3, 14.5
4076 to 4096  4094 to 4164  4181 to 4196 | 1.8 Ang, 14.2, 13.9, 14.3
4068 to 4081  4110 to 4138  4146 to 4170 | -0.6 Ang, 13.4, 14.4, 14.6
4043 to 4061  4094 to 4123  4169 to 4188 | 1.5 Ang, 13.4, 13.1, 14.4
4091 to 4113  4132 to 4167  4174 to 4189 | -2.7 Ang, 12.5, 14.6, 14.1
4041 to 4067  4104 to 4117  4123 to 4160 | 0.6 Ang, 13.3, 13.3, 14.3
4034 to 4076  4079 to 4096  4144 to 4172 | -0.7 Ang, 13.5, 14.4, 14.7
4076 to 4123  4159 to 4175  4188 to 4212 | -0.7 Ang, 13.5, 14.8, 14.5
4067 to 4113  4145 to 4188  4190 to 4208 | -1.4 Ang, 13.3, 14.5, 14.3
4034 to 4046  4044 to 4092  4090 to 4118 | -0.6 Ang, 13.7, 13.6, 13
